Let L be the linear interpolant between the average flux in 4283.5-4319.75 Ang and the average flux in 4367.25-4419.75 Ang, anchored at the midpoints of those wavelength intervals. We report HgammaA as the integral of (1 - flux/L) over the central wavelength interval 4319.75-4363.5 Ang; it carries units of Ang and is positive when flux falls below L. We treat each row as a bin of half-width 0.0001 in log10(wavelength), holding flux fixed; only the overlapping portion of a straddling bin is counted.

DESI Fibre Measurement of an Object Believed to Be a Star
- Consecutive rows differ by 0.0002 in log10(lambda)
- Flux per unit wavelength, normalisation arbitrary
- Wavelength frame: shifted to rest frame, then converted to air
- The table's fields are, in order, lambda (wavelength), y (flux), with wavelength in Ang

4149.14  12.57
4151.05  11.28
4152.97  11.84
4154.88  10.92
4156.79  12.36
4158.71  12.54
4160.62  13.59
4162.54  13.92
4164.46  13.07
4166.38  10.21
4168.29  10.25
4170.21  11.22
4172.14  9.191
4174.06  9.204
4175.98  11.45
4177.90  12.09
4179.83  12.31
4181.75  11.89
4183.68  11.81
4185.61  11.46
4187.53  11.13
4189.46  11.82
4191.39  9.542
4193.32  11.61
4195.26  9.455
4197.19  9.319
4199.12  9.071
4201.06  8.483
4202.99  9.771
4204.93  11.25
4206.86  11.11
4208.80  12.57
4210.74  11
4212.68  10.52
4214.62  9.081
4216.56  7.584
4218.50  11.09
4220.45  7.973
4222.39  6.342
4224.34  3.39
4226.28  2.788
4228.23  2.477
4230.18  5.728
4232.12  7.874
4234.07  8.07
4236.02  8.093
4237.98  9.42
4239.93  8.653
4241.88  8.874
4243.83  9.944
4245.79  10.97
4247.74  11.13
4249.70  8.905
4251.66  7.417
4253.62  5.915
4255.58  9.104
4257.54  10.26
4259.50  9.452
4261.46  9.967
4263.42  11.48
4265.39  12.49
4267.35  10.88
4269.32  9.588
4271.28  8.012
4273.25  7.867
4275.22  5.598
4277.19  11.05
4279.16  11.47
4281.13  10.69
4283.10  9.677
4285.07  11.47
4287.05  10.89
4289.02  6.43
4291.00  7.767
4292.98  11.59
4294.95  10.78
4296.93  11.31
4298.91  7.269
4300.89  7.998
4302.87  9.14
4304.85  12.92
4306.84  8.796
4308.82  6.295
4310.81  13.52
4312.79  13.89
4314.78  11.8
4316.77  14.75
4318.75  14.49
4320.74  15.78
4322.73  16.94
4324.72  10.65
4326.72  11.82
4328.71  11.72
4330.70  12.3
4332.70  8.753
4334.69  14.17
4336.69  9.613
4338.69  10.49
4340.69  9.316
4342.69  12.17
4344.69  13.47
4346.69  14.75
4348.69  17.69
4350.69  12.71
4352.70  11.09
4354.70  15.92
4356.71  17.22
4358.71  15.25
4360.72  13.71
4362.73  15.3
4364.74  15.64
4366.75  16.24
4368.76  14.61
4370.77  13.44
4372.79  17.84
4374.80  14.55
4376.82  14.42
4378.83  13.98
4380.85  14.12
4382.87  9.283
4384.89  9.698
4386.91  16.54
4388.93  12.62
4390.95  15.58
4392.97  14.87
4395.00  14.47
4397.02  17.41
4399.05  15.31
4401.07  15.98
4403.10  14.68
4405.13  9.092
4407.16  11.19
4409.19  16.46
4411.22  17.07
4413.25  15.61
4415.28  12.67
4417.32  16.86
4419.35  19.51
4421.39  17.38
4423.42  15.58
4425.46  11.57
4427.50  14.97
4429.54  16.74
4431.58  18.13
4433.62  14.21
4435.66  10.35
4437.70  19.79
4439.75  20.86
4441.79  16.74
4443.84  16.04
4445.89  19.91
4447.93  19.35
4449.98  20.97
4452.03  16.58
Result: -3.2 Ang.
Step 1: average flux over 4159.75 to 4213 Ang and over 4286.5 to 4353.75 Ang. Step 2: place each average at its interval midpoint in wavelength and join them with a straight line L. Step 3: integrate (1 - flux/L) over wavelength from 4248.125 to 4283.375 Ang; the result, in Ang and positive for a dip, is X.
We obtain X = 5.9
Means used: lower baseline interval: 11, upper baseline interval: 11.6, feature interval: 9.46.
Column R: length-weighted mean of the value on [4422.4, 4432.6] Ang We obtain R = 15.4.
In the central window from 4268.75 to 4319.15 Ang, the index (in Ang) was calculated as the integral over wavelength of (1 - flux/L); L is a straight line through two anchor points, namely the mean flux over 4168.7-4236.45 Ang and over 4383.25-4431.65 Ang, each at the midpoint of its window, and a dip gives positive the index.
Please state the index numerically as 7.23 Ang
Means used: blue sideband 9.37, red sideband 14.9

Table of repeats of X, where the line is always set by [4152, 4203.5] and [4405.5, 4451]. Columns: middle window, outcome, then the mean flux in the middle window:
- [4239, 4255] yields 4.5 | 8.98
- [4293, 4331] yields 6.2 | 11.7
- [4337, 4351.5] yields 1.8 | 12.8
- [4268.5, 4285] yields 4.8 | 9.37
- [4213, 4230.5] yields 8.1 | 6.45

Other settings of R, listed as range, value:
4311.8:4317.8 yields 13.5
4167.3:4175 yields 9.97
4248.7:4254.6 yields 7.41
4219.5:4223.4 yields 7.12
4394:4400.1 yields 15.8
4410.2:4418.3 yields 15.5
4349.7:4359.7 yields 14.4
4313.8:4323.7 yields 14.8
